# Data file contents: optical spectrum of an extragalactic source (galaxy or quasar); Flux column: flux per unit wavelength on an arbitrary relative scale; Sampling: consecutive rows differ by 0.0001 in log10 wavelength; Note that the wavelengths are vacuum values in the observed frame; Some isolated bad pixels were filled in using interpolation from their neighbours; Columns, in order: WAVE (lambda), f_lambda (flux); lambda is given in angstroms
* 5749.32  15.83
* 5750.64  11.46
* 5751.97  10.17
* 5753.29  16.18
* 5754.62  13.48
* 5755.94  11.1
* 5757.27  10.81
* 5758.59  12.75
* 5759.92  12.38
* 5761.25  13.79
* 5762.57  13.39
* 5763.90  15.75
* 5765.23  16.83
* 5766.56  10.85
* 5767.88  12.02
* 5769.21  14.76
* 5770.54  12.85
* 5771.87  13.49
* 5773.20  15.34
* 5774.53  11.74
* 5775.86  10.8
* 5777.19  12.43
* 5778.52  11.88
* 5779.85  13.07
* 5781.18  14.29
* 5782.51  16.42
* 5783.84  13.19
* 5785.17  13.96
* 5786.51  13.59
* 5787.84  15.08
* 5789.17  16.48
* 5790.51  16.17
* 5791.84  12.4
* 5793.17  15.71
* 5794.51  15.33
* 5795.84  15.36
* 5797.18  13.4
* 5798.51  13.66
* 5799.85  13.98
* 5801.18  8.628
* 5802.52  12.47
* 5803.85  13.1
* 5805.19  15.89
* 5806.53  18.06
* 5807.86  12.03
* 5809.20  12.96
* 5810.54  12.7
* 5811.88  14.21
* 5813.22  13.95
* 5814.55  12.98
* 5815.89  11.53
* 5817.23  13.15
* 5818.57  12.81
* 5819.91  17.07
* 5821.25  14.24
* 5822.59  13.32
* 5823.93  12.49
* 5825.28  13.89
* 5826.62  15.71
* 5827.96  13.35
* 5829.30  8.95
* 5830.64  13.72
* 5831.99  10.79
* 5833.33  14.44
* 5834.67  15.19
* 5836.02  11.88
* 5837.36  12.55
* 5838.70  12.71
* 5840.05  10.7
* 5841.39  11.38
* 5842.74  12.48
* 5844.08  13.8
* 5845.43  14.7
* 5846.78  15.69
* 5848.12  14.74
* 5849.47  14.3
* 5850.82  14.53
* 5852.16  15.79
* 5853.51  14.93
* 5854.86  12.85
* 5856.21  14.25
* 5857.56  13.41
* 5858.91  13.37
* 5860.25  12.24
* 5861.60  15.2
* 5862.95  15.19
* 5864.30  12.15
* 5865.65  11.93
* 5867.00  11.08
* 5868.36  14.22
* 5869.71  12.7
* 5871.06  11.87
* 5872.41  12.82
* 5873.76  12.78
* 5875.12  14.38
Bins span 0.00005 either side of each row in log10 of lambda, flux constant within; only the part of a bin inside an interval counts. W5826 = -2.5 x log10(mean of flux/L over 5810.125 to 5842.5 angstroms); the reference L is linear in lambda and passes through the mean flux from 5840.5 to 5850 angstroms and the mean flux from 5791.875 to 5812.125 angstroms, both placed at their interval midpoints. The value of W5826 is 0.06 mag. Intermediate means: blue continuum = 13.8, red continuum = 13.8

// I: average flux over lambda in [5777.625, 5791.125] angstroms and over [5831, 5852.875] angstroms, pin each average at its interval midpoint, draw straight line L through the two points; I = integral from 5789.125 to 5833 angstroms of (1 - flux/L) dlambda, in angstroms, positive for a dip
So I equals 1.1 angstroms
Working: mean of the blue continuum 14.4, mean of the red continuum 13.5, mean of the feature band 13.6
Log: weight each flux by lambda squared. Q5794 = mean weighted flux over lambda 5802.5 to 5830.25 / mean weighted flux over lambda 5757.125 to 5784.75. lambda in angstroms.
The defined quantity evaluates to 1.0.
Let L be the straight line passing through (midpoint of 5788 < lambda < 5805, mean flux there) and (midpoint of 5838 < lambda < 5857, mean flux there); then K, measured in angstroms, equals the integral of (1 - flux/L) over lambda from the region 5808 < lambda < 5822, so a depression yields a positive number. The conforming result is 0.4 angstroms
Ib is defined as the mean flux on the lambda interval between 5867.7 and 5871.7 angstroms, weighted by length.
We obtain 12.9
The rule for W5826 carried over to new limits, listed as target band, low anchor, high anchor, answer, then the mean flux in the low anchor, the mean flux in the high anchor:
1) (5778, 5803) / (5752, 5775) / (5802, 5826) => -0.04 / 13.3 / 13.7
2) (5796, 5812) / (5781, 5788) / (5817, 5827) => 0.06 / 14.4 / 14.1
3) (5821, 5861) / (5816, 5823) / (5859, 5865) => 0.03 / 13.9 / 13.7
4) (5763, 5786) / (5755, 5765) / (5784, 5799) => 0.02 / 13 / 14.6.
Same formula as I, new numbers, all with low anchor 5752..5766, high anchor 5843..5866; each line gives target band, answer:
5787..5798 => -1.0 angstroms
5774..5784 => 0.4 angstroms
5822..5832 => 0.7 angstroms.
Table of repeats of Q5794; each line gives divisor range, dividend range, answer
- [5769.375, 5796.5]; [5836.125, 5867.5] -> 0.99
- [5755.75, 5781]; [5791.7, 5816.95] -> 1.06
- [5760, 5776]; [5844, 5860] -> 1.09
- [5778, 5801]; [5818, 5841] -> 0.94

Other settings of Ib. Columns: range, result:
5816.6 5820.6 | 14.4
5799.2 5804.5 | 12.1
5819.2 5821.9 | 15.6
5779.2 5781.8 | 13.7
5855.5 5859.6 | 13.7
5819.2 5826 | 14.2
